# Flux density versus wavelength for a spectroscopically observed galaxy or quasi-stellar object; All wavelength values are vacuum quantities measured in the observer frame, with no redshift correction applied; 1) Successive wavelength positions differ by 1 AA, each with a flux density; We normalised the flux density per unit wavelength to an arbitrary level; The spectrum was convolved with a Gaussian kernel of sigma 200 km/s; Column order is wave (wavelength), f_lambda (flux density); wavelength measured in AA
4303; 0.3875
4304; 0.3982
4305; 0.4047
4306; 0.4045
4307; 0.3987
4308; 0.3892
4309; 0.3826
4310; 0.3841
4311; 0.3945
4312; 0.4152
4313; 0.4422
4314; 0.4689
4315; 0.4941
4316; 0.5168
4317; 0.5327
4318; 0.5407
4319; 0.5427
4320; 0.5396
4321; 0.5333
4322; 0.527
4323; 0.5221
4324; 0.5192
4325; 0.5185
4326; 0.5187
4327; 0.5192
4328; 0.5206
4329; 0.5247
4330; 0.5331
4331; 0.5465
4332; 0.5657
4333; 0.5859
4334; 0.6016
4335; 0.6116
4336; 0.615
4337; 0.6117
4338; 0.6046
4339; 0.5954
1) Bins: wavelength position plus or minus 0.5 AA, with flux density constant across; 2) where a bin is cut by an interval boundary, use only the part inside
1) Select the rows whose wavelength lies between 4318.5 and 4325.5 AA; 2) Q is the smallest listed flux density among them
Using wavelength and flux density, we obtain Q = 0.5185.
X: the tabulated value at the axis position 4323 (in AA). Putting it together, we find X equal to 0.5221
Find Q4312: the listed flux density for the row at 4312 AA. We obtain 0.4152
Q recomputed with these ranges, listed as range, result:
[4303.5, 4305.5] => 0.3982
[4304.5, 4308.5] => 0.3892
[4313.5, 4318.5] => 0.4689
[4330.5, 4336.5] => 0.5465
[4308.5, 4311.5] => 0.3826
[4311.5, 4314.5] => 0.4152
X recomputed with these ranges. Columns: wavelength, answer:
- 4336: 0.615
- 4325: 0.5185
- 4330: 0.5331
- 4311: 0.3945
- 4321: 0.5333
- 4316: 0.5168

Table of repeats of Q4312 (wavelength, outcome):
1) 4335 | 0.6116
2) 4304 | 0.3982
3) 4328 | 0.5206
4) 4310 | 0.3841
